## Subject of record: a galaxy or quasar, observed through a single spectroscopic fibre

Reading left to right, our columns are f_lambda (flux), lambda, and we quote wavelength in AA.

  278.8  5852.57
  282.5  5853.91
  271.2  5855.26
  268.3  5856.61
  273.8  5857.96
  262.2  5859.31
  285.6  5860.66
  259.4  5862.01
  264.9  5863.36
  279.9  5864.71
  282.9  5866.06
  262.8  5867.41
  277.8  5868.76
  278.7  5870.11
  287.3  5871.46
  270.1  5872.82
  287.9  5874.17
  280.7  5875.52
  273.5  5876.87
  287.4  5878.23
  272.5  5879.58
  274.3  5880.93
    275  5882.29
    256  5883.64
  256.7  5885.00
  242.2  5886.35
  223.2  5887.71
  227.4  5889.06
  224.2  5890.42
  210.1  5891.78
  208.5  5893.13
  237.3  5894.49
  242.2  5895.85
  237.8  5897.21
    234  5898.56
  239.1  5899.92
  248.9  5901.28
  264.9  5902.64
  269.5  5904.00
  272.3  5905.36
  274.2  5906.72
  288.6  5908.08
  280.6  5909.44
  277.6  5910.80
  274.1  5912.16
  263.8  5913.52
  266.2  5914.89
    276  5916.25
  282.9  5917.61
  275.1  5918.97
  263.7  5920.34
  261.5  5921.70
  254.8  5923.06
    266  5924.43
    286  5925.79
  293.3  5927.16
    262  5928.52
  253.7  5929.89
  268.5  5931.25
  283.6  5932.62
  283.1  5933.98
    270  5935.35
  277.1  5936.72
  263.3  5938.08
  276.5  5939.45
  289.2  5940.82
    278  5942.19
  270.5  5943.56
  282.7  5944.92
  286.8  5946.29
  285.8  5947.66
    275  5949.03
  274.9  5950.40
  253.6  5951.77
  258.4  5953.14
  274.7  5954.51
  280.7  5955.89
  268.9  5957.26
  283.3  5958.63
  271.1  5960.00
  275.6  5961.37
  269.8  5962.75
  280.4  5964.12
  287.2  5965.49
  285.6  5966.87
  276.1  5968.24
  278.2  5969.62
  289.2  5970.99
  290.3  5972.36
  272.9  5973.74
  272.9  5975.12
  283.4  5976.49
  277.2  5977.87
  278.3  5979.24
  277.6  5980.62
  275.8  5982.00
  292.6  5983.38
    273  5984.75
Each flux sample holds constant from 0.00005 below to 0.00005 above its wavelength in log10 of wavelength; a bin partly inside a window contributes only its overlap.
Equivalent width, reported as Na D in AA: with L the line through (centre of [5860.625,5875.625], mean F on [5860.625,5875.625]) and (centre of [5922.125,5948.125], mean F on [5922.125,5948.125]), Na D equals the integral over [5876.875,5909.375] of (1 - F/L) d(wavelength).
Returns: 2.8 AA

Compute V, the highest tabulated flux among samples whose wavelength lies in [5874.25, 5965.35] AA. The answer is 293.3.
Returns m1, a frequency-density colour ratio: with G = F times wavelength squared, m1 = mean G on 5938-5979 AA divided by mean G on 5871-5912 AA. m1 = 1.1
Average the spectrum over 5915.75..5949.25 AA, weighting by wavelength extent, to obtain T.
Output 275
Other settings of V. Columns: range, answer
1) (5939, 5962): 289.2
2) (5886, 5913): 288.6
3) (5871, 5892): 287.9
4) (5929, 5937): 283.6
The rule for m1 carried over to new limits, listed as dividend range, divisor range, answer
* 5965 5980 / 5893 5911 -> 1.12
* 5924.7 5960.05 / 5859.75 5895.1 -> 1.08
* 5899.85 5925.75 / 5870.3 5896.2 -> 1.07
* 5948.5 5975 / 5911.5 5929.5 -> 1.03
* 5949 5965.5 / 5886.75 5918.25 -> 1.10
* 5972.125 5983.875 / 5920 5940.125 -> 1.05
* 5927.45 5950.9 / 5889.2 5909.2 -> 1.13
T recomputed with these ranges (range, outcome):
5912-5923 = 269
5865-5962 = 267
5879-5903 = 243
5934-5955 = 275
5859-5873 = 274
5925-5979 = 277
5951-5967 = 274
